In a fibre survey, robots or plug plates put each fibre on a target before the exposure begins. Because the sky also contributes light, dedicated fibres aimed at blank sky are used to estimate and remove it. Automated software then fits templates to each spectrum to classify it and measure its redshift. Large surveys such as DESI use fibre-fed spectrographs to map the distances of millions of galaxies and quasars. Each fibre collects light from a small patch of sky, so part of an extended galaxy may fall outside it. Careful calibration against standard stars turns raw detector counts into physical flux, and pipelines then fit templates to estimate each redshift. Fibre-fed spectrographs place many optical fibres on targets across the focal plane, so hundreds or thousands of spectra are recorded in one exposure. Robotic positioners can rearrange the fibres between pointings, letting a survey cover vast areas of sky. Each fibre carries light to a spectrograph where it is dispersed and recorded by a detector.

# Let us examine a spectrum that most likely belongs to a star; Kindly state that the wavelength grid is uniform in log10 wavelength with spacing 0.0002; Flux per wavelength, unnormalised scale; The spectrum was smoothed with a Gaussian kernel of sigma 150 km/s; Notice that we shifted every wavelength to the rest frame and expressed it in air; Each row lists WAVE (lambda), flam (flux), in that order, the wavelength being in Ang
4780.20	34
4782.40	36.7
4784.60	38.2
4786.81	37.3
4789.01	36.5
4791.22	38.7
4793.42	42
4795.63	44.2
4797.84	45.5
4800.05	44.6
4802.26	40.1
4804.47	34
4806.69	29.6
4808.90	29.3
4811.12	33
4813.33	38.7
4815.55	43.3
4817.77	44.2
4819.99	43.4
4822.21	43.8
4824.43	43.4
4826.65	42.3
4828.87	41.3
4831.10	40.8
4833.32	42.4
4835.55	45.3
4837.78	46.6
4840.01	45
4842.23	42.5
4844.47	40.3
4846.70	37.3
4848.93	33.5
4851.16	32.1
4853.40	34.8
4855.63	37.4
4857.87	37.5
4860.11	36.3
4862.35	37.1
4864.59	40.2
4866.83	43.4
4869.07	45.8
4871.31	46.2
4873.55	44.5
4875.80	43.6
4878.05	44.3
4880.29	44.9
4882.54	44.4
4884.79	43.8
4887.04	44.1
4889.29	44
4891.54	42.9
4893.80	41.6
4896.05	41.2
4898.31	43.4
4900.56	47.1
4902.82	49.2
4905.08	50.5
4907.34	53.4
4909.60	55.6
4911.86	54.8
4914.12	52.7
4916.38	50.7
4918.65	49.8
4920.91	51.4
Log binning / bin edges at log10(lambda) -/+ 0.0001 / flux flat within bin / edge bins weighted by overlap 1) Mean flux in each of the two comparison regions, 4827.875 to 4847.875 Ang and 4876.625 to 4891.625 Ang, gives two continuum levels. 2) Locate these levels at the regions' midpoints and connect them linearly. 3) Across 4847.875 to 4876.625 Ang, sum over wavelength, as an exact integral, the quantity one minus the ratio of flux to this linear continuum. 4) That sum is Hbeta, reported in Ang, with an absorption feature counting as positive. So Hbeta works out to 2.61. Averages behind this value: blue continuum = 42.4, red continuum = 44.1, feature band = 39.4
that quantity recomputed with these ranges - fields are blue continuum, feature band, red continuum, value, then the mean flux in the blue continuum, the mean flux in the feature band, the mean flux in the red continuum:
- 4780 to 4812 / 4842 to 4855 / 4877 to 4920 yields 1.9 Ang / 37.7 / 36.4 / 47.3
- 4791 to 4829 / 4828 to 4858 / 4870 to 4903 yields 1.4 Ang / 40.1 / 39.8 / 44.2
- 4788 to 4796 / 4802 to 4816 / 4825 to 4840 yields 2.2 Ang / 40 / 34.8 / 43.3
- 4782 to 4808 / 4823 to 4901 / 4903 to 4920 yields 8.1 Ang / 38.9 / 41.7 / 52.3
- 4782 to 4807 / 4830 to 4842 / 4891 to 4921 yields -0.3 Ang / 39.3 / 43.9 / 48.9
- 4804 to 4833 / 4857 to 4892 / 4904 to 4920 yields 3.3 Ang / 39.2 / 42.7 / 52.5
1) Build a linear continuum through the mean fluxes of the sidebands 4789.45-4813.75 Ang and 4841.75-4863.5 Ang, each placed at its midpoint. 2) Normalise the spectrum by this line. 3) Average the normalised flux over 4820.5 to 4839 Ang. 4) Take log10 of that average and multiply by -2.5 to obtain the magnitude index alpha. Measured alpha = -0.16 mag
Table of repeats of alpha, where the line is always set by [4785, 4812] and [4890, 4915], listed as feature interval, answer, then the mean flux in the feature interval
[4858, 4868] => 0.14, 39.1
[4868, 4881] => 0.01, 44.9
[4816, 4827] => -0.08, 43.5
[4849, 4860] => 0.23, 35.3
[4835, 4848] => -0.01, 42.6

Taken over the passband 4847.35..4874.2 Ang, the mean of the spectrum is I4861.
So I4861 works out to 39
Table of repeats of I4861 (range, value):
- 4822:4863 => 39.9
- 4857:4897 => 42.6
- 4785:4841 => 40.6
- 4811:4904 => 41.9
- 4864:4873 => 44.2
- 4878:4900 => 43.5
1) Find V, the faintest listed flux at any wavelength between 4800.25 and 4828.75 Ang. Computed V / 29.3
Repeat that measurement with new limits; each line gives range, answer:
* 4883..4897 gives 41.2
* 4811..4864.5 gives 32.1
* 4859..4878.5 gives 36.3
